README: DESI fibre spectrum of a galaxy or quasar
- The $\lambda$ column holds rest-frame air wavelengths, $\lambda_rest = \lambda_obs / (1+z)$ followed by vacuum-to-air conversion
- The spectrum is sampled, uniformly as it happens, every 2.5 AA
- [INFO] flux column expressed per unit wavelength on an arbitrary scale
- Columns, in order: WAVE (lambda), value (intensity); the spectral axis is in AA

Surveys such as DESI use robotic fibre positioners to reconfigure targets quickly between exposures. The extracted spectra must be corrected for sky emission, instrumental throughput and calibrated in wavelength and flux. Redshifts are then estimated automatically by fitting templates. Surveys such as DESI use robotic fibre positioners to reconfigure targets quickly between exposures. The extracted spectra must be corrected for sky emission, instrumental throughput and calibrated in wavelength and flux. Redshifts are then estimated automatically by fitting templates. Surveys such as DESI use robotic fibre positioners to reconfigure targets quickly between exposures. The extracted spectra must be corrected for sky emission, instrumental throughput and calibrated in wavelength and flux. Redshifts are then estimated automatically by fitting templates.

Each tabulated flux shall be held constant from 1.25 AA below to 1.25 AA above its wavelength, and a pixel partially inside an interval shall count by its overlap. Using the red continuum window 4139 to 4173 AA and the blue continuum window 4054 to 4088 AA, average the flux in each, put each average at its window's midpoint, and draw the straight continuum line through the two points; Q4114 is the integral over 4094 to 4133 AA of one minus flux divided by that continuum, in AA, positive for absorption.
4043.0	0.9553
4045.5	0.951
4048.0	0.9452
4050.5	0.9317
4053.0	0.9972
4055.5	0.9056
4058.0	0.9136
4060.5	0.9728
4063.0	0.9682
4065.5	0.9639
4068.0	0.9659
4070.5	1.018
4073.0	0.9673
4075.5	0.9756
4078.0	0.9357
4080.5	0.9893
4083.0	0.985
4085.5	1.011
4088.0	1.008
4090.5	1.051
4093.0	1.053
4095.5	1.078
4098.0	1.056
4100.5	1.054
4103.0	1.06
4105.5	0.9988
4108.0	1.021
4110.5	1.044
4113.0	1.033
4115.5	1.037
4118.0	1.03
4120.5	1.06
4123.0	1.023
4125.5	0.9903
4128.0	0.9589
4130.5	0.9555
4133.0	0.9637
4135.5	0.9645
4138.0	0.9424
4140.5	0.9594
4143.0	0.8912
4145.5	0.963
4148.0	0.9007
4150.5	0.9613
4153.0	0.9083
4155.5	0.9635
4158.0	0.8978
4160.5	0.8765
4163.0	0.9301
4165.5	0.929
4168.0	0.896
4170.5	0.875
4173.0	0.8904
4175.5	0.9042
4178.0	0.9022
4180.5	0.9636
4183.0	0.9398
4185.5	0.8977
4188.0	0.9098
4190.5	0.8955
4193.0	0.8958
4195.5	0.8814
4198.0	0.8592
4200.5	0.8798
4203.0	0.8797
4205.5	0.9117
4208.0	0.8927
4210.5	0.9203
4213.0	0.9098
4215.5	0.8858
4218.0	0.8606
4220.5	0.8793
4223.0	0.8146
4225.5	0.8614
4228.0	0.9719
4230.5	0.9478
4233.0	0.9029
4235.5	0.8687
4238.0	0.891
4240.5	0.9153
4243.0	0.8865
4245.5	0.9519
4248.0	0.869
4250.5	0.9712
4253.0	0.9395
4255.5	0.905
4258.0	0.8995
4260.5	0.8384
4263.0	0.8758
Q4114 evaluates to -3.35 AA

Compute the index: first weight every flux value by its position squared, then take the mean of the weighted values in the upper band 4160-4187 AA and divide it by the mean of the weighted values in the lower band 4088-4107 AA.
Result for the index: 0.90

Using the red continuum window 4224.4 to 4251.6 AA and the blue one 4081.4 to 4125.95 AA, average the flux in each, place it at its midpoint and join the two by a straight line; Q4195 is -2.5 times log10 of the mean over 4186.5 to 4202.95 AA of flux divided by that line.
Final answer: 0.077 mag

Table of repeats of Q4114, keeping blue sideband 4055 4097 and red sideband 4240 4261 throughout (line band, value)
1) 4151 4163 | 0.45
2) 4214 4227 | 0.85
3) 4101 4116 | -0.92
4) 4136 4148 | 0.28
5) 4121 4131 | -0.25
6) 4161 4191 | 1.05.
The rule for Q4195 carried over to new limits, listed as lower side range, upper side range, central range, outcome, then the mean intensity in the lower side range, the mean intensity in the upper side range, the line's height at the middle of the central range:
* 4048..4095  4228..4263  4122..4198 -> 0.02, 0.979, 0.908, 0.943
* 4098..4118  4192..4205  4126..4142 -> 0.04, 1.04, 0.881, 0.992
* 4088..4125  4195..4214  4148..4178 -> 0.05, 1.04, 0.892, 0.955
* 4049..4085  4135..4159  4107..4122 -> -0.10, 0.964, 0.935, 0.947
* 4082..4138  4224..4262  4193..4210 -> 0.07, 1.02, 0.907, 0.942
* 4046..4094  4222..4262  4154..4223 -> 0.03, 0.976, 0.903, 0.925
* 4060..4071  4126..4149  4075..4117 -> -0.07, 0.975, 0.946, 0.963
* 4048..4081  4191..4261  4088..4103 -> -0.12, 0.961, 0.897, 0.948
